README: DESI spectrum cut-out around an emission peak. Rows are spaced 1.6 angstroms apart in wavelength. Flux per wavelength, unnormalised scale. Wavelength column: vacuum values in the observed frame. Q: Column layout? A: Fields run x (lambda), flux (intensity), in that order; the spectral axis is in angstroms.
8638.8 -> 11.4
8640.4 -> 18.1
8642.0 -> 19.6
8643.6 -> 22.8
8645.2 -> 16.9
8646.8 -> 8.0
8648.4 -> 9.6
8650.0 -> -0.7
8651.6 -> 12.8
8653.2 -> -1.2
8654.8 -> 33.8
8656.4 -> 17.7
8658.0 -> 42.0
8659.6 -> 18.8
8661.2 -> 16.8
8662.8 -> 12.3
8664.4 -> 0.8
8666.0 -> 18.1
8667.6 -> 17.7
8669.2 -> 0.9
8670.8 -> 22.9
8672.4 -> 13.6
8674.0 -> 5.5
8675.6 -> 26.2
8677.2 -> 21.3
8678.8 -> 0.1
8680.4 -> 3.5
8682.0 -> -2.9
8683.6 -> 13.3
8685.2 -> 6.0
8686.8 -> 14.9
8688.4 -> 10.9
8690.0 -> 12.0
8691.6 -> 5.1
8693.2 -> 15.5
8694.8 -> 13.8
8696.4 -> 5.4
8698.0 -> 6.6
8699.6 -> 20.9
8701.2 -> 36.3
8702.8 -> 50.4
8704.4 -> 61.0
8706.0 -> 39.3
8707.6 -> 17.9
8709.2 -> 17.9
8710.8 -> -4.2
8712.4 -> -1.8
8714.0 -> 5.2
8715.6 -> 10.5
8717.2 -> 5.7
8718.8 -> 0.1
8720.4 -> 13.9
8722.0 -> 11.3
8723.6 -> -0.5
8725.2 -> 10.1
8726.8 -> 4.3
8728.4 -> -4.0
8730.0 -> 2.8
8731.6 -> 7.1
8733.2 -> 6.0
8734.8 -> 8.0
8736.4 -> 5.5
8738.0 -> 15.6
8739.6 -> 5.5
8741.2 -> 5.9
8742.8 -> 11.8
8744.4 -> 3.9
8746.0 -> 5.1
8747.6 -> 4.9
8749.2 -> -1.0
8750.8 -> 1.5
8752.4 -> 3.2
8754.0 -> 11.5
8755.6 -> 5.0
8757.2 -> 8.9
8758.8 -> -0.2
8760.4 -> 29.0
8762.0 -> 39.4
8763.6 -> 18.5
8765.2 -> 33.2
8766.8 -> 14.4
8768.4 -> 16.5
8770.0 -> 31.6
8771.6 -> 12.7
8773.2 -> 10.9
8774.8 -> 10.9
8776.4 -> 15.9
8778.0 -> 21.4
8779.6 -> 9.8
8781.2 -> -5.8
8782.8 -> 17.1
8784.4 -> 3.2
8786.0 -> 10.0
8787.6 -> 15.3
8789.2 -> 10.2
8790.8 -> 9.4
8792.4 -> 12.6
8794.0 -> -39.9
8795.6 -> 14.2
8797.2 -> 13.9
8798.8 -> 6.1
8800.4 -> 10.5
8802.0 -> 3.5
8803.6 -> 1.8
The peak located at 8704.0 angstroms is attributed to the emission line H-beta 4861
